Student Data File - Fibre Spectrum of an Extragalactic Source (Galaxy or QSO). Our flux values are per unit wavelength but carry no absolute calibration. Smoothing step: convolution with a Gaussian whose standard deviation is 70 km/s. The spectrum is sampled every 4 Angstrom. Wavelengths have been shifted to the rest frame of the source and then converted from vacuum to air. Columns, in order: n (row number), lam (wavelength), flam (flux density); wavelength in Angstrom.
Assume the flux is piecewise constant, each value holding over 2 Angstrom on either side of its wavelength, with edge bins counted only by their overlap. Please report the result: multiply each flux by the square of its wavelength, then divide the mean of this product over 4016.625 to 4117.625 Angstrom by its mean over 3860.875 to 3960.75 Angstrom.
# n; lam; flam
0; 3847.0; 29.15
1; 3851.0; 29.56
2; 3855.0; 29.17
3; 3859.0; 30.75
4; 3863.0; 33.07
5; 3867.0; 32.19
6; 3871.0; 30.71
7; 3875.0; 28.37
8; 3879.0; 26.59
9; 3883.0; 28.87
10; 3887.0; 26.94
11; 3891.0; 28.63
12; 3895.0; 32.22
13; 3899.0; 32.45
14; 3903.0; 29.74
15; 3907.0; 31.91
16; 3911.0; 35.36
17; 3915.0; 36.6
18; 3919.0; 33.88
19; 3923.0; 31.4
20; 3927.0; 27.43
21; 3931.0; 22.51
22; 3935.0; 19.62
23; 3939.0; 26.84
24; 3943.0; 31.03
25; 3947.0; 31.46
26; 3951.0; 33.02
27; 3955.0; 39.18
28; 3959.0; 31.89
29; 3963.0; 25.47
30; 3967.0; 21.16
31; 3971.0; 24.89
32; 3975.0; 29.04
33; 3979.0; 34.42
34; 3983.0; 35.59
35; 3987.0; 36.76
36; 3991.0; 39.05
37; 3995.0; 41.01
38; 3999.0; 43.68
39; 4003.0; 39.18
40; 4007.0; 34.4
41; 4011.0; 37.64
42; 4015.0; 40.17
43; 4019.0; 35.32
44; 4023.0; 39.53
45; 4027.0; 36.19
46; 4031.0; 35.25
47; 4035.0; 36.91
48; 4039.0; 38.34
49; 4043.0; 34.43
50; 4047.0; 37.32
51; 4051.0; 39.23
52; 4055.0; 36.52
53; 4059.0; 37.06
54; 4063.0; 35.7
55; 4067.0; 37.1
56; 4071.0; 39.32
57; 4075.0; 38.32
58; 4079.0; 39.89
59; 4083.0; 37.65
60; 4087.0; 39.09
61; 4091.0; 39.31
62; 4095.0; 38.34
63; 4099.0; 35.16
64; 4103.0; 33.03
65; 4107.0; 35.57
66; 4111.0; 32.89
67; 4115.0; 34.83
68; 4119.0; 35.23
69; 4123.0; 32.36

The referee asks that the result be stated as 1.31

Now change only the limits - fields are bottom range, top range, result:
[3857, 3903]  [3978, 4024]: 1.35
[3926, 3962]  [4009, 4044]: 1.33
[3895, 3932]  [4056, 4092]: 1.31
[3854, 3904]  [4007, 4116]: 1.35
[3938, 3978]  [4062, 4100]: 1.37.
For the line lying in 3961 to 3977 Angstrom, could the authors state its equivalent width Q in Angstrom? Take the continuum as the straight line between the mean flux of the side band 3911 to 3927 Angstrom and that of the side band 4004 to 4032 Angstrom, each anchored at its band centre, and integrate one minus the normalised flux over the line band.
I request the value 4.6 Angstrom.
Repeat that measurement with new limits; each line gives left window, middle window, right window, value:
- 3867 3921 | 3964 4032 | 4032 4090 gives -0.3 Angstrom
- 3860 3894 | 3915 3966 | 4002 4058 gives 4.8 Angstrom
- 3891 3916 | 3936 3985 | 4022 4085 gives 6.1 Angstrom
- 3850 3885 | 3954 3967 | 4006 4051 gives 1.5 Angstrom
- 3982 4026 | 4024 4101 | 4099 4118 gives -3.0 Angstrom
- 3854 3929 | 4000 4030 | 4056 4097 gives -1.6 Angstrom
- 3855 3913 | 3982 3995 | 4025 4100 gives -1.2 Angstrom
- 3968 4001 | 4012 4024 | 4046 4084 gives -0.6 Angstrom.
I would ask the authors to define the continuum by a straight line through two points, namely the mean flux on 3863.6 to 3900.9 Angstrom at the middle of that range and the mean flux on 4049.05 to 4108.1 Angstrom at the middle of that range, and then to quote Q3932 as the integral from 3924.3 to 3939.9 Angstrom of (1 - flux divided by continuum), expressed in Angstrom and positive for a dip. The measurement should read 3.7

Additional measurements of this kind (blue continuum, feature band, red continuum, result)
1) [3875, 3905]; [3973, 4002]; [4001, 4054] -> -1.8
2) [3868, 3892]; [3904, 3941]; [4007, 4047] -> 1.6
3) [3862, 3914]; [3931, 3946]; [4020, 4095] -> 3.2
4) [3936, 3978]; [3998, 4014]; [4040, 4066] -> -2.6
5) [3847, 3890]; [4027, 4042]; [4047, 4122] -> -0.6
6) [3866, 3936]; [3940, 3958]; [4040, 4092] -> -0.6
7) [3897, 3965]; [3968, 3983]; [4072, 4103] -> 1.4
